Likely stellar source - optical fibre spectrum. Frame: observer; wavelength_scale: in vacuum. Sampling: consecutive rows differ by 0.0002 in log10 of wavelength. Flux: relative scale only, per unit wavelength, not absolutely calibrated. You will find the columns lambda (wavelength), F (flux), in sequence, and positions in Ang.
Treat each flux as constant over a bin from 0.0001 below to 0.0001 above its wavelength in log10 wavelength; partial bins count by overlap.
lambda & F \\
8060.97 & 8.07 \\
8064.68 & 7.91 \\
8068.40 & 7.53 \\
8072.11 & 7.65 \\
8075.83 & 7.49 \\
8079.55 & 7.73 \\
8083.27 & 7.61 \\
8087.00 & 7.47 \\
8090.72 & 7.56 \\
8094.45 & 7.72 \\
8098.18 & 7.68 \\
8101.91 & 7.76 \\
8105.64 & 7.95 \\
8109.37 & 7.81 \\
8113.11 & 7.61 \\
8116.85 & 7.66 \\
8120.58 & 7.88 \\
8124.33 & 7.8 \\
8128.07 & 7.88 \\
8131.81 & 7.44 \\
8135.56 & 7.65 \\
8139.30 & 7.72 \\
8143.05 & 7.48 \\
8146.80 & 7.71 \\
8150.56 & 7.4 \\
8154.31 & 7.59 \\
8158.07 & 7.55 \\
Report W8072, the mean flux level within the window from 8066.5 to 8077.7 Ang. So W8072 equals 7.56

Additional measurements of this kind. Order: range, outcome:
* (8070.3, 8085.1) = 7.62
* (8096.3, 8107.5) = 7.8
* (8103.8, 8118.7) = 7.76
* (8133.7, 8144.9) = 7.62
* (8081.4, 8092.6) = 7.54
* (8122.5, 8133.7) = 7.71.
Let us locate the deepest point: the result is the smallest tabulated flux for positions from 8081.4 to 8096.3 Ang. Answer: 7.47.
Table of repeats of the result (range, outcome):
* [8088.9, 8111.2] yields 7.56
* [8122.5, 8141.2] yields 7.44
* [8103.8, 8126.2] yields 7.61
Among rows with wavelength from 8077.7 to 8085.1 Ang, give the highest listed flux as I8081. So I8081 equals 7.73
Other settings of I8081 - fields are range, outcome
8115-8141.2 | 7.88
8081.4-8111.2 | 7.95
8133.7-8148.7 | 7.72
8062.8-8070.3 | 7.91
